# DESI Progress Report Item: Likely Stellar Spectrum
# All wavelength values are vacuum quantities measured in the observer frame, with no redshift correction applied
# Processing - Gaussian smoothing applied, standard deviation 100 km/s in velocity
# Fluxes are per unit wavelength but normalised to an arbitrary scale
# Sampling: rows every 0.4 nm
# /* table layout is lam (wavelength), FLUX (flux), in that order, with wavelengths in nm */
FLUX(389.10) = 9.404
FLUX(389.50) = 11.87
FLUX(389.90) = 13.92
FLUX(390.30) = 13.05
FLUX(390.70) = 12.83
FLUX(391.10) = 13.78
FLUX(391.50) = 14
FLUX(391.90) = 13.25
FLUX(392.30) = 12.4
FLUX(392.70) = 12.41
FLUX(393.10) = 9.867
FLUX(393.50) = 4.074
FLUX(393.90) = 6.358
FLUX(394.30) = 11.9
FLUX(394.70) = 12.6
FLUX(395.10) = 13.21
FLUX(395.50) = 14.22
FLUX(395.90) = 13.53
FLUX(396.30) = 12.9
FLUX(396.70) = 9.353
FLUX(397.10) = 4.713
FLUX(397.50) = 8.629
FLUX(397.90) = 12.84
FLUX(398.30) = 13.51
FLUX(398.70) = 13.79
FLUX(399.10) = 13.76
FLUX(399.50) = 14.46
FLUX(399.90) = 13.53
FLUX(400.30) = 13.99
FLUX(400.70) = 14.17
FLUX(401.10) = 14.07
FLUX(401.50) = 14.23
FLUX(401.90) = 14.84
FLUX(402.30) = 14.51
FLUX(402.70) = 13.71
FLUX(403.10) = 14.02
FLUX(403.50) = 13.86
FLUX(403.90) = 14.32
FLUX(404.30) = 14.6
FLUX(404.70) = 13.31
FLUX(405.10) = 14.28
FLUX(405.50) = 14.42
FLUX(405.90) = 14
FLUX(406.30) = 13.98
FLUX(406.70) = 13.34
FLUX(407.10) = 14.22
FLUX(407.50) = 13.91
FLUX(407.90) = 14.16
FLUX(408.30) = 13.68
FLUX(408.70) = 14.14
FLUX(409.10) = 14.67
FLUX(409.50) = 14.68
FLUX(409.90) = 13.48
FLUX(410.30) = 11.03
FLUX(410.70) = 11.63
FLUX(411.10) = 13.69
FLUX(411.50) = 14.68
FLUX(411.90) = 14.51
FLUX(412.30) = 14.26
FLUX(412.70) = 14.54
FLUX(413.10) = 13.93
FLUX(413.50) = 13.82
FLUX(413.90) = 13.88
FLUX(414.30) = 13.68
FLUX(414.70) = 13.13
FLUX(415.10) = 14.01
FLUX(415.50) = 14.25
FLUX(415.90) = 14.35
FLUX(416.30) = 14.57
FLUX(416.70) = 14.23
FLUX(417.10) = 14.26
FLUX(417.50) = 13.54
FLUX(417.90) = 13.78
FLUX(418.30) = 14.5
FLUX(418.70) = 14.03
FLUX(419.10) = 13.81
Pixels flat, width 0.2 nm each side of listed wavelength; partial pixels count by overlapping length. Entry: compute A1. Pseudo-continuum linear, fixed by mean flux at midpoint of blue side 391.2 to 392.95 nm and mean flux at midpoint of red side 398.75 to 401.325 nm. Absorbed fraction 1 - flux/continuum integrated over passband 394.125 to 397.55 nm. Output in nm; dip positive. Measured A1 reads 0.53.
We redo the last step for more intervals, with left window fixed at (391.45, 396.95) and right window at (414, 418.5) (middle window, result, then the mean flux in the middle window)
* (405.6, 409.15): -0.29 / 14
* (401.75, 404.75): -0.42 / 14.2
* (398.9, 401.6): -0.44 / 14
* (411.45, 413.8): -0.12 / 14.2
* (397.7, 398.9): -0.16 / 13.4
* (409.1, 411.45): 0.02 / 13.2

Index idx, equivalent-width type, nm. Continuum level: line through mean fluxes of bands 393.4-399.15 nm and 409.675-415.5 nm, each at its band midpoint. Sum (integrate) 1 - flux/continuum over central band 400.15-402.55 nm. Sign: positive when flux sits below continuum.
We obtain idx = -0.49 nm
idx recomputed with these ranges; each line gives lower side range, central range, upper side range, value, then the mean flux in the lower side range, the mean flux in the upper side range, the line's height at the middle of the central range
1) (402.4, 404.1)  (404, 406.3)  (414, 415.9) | -0.02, 14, 13.8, 14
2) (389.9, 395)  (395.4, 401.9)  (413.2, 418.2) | -0.25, 11.5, 14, 12.2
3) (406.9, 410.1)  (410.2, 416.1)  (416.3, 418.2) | 0.14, 14.1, 14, 14.1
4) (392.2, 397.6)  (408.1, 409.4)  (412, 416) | -0.12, 10.4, 14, 13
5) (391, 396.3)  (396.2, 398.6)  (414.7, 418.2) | 0.34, 11.7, 14.1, 12.1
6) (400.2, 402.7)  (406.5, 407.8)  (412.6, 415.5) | 0.02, 14.3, 13.9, 14.1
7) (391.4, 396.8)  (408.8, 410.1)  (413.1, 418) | -0.10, 11.4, 14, 13.2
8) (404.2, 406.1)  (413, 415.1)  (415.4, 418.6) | 0.07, 14.1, 14.2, 14.2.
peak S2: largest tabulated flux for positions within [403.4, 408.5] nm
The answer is 14.6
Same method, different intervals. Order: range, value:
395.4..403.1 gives 14.84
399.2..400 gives 14.46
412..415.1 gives 14.54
